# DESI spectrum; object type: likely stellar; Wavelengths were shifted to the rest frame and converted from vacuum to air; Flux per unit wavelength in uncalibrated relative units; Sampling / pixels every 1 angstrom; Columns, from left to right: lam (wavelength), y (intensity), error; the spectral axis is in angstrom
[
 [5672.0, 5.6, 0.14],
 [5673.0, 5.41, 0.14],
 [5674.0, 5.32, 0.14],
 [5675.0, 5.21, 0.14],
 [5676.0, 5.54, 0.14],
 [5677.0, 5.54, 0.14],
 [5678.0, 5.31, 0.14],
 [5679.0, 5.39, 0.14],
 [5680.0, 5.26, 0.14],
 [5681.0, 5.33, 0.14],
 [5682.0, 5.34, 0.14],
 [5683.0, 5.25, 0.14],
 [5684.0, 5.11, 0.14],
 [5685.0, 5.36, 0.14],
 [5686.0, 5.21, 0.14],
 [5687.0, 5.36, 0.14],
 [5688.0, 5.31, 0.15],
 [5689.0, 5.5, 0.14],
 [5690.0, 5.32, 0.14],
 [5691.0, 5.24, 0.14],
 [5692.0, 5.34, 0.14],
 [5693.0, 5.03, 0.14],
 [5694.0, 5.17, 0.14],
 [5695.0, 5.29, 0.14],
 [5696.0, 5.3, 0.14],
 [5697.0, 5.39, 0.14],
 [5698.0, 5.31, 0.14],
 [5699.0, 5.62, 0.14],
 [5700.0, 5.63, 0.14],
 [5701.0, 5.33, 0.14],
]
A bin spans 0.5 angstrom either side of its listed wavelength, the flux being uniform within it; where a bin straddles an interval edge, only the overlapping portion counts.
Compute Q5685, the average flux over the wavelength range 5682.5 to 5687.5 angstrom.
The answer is 5.26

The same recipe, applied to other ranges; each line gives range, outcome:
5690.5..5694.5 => 5.2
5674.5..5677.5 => 5.43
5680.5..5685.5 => 5.28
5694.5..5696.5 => 5.29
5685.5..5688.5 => 5.29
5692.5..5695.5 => 5.16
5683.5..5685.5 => 5.24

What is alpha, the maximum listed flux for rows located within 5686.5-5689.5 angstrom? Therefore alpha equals 5.5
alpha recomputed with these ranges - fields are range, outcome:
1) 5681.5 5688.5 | 5.36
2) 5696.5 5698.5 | 5.39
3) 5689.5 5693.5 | 5.34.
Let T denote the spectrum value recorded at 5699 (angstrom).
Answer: 5.62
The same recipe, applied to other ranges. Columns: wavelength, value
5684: 5.11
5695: 5.29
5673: 5.41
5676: 5.54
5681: 5.33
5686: 5.21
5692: 5.34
